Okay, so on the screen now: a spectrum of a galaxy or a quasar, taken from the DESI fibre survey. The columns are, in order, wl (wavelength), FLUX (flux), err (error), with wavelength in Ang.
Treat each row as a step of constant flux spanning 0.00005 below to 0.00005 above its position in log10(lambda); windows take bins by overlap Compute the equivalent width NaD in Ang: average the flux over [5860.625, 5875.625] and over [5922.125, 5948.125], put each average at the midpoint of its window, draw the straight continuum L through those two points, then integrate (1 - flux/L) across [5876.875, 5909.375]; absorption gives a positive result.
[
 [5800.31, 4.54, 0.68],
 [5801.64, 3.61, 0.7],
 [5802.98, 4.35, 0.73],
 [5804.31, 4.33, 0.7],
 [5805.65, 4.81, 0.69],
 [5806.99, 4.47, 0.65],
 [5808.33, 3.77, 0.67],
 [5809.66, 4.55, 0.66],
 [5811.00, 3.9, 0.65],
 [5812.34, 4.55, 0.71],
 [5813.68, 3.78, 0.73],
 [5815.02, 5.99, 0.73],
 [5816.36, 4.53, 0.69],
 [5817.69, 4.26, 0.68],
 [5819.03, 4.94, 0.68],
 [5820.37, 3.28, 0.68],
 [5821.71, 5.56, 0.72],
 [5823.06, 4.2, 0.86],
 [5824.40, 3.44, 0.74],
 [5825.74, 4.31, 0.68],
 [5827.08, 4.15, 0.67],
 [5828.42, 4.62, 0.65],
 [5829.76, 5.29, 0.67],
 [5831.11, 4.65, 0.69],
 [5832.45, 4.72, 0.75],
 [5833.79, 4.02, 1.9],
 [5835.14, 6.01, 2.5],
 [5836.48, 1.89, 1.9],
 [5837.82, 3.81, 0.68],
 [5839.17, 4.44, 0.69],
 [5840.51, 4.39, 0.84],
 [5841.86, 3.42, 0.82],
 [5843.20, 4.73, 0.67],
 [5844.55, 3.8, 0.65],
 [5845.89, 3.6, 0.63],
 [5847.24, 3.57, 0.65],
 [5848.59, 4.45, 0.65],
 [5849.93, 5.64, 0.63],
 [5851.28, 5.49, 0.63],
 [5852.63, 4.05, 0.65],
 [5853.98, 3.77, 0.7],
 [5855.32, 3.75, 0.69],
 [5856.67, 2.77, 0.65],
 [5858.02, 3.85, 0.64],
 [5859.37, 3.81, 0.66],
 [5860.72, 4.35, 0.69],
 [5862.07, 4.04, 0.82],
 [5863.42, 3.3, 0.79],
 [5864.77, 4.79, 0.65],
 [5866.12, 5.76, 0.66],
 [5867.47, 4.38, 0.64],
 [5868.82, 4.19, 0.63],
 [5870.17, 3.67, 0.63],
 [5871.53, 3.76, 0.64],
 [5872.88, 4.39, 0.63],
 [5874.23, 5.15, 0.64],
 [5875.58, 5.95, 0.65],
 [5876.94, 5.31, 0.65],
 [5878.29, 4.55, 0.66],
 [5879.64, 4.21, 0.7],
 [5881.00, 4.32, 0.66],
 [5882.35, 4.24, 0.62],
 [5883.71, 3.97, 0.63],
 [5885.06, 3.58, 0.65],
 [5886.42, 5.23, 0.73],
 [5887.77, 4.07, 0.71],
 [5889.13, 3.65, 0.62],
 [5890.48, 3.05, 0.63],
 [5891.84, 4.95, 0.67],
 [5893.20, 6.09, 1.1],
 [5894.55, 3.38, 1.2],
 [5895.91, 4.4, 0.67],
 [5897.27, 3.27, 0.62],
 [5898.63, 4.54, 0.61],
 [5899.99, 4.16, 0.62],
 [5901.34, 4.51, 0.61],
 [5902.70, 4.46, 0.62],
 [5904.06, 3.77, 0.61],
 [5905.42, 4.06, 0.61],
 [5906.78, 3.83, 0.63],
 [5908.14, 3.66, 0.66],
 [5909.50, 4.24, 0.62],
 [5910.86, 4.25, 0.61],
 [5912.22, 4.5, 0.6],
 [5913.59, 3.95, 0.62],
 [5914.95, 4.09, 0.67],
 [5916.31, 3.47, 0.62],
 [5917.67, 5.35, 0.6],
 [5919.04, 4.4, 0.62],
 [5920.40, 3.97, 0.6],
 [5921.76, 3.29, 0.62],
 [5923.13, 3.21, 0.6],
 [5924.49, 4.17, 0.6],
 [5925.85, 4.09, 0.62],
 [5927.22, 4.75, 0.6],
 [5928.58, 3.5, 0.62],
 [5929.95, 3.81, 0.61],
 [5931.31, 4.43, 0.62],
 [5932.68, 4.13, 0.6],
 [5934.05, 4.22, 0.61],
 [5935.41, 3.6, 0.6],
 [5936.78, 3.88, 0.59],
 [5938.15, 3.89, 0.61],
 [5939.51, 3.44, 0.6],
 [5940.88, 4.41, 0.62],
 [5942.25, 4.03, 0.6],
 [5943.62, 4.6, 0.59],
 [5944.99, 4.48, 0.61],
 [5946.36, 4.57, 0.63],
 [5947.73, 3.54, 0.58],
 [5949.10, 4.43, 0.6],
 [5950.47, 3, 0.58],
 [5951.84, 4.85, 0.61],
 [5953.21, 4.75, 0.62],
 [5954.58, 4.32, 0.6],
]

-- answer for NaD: 0.6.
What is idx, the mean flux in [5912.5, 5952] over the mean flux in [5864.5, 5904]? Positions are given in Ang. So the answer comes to 0.9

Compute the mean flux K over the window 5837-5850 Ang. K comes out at 4.09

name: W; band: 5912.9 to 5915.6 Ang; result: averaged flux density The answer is 4.01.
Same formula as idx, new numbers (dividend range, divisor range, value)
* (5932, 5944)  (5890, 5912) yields 0.96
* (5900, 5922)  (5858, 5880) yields 0.93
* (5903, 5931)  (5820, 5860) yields 0.96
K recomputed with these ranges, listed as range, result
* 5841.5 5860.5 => 4.07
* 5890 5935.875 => 4.11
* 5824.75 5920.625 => 4.26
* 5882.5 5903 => 4.22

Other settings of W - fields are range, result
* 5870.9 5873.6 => 4.11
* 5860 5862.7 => 4.19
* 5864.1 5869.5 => 4.78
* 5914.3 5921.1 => 4.26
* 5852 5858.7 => 3.64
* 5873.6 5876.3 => 5.55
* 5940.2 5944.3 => 4.34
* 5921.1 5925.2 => 3.56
